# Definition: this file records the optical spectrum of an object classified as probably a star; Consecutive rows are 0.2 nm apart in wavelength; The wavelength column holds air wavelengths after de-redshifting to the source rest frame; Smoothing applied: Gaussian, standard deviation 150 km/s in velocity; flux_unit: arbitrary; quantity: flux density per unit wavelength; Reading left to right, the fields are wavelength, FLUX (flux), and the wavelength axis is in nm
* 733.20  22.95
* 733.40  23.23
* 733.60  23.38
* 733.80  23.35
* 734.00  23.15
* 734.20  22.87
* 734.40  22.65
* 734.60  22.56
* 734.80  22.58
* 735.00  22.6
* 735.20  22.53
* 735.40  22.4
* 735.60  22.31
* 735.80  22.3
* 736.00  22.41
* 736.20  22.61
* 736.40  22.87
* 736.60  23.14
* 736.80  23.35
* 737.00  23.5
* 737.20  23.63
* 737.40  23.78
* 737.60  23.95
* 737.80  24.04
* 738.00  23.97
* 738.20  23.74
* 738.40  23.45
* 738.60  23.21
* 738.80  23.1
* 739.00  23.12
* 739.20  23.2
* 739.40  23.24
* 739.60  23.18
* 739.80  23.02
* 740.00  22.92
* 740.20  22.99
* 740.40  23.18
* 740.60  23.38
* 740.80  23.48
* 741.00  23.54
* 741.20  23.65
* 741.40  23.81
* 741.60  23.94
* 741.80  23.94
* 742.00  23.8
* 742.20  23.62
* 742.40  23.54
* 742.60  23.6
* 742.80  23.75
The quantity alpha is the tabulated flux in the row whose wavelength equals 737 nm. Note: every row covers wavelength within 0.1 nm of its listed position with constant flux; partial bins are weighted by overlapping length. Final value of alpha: 23.5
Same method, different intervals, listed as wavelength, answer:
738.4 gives 23.45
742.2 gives 23.62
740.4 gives 23.18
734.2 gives 22.87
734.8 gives 22.58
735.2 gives 22.53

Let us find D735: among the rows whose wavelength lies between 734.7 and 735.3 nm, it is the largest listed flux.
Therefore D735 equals 22.6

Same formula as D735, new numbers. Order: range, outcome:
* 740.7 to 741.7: 23.94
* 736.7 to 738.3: 24.04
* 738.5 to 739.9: 23.24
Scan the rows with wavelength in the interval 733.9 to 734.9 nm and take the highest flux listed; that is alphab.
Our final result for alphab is 23.15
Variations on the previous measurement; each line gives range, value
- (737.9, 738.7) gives 23.97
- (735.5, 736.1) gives 22.41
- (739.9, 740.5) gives 23.18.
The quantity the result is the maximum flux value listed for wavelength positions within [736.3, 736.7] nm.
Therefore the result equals 23.14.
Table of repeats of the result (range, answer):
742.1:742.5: 23.62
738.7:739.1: 23.12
